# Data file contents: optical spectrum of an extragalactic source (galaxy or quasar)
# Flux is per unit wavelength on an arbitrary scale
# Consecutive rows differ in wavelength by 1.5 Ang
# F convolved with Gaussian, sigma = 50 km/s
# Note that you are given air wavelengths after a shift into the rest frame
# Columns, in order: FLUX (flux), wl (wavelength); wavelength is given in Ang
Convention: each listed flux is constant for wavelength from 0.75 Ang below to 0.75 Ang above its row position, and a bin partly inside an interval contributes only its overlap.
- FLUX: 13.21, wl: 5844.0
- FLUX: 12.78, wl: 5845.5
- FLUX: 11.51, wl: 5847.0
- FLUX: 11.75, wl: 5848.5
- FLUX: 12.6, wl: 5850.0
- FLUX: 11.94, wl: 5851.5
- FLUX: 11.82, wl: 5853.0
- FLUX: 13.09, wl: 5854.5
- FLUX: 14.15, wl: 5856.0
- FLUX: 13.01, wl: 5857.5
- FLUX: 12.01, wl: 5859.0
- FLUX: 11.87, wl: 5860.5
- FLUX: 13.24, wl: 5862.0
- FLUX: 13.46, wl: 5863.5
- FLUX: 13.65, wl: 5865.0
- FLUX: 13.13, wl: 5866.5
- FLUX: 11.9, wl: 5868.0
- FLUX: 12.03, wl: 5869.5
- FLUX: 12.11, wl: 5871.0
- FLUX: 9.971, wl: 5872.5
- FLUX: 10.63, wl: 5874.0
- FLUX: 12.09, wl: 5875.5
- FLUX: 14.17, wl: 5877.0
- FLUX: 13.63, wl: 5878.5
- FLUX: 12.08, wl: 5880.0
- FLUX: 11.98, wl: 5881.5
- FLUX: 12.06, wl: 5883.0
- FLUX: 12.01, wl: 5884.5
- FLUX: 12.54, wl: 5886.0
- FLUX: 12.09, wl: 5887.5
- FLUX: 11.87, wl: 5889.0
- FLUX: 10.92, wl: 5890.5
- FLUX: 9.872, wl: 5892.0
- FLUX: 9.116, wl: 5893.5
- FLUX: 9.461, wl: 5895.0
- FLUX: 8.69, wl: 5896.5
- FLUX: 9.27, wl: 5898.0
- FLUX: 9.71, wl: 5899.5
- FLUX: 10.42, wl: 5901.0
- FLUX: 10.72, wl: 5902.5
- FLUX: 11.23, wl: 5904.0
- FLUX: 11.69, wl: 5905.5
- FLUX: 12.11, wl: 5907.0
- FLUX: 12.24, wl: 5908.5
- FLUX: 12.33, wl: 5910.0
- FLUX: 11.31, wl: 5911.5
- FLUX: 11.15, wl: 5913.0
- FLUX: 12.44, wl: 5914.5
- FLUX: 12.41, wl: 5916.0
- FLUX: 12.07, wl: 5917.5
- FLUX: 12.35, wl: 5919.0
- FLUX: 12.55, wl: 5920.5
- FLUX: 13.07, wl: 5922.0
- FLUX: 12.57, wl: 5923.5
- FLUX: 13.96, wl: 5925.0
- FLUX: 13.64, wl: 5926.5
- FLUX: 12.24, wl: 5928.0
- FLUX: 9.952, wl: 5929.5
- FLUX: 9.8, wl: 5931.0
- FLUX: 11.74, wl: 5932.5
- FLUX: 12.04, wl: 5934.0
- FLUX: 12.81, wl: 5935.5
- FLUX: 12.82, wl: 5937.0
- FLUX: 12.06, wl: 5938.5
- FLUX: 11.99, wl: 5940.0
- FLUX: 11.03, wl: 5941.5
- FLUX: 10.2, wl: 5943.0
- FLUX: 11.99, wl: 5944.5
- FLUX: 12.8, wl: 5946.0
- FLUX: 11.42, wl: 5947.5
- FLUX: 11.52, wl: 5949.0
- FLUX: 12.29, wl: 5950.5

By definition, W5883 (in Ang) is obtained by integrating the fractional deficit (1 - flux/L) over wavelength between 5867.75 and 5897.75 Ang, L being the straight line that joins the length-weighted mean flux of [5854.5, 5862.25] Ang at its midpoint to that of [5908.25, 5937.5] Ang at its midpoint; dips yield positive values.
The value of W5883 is 2.8 Ang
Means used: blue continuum 12.9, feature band 11.4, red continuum 12.2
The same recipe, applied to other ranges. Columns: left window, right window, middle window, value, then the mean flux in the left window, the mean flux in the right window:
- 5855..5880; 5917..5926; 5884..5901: 2.94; 12.6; 12.8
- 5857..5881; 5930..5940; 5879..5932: 2.63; 12.4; 11.8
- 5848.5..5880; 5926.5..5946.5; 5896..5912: 1.52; 12.5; 11.7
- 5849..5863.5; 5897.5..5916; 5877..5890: -0.48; 12.7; 11.3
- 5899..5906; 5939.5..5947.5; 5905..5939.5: -3.10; 10.8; 11.6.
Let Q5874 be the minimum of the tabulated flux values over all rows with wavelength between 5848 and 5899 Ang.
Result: 8.69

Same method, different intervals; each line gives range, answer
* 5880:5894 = 9.116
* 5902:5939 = 9.8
